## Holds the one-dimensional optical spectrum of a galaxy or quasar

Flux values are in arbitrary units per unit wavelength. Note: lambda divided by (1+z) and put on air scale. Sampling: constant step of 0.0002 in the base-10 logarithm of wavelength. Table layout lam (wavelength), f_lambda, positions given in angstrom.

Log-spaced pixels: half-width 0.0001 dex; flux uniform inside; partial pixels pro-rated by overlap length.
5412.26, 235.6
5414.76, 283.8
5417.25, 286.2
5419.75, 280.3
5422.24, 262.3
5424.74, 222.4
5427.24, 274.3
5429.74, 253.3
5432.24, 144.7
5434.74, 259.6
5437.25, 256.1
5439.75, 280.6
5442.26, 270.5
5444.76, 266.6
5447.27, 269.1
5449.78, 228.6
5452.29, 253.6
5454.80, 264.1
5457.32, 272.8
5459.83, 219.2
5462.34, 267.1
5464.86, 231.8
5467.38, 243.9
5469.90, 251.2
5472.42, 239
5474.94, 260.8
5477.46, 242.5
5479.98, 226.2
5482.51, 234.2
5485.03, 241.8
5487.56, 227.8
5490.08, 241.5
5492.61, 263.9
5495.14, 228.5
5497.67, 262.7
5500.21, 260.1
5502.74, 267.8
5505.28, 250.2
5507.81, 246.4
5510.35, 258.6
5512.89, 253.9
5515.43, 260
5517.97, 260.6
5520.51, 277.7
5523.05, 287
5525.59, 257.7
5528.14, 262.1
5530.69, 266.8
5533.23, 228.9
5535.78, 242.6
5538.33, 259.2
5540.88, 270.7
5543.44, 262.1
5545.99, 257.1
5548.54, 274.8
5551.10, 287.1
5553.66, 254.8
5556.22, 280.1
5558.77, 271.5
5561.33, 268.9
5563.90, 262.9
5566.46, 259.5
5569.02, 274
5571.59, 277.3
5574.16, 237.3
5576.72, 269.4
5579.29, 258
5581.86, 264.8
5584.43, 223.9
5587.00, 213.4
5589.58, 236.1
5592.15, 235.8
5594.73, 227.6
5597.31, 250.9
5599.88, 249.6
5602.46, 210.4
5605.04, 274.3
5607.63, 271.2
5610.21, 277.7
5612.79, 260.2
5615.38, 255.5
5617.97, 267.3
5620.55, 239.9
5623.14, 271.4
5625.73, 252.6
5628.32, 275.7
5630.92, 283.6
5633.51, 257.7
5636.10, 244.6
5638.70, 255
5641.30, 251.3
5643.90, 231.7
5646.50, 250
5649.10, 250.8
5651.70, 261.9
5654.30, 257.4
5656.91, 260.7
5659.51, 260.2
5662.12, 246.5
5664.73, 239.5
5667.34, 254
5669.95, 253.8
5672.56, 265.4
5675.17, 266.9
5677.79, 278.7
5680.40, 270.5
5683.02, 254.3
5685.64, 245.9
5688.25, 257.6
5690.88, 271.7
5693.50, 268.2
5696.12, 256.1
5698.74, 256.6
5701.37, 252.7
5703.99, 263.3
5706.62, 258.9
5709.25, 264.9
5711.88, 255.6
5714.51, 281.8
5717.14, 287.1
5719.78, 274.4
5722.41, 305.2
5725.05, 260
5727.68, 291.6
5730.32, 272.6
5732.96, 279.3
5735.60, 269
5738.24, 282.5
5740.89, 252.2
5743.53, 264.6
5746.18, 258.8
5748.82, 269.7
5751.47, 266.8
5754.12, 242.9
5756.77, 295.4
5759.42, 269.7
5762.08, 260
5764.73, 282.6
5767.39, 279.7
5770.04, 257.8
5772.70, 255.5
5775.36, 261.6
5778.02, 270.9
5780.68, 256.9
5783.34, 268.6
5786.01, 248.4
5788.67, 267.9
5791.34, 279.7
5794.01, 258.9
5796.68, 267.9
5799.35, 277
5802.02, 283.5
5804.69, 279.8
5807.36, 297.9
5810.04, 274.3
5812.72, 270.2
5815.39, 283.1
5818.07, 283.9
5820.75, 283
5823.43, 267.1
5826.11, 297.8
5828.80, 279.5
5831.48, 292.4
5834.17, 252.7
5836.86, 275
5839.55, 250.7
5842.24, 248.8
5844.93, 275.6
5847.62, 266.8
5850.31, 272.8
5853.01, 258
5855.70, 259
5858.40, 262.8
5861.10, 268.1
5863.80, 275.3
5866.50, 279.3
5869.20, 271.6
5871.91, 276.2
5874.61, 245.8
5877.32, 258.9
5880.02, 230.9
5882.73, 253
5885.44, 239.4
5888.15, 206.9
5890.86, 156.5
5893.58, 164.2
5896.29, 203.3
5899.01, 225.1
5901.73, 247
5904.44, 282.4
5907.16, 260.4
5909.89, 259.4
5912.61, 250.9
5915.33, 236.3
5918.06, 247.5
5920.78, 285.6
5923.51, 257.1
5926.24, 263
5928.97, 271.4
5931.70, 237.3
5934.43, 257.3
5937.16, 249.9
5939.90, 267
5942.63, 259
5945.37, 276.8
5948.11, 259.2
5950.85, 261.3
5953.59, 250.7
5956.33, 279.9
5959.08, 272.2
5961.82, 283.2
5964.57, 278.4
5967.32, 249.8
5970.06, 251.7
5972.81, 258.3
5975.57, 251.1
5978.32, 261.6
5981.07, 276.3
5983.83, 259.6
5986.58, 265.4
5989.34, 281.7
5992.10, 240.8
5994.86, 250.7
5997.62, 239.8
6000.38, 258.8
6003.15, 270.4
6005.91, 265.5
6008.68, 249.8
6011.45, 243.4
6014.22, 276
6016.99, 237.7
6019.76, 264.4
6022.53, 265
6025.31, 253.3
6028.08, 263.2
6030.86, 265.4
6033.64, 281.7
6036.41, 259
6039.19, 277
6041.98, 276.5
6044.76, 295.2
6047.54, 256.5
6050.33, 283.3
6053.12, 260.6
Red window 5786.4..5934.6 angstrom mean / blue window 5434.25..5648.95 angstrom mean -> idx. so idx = 1.0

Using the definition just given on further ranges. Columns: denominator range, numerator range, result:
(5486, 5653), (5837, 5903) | 0.96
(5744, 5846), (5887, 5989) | 0.93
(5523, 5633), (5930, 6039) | 1.01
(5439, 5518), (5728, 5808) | 1.07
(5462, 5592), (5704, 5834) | 1.07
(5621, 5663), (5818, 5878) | 1.05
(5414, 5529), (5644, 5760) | 1.04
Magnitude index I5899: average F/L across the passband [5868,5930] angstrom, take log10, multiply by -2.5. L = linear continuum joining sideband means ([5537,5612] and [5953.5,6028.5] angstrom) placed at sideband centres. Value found 0.07 mag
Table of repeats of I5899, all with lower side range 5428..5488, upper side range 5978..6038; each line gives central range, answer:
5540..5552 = -0.088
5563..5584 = -0.051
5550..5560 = -0.101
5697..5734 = -0.076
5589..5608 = 0.029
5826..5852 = -0.056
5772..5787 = -0.026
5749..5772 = -0.061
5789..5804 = -0.075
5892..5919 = 0.093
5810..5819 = -0.092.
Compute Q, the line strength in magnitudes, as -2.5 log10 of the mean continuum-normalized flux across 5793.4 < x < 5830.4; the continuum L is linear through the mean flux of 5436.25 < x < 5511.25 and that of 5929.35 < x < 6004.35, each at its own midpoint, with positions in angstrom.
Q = -0.09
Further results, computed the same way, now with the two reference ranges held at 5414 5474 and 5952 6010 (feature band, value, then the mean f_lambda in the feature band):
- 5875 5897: 0.203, 216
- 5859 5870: -0.054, 273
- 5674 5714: -0.020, 262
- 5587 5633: 0.007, 254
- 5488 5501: 0.019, 250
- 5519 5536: -0.030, 262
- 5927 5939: 0.025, 255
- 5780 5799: -0.026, 265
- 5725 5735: -0.081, 278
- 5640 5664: 0.019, 252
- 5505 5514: 0.007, 253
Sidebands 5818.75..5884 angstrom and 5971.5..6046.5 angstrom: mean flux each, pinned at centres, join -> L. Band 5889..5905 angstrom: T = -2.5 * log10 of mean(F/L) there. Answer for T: 0.26 mag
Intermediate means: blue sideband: 267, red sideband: 262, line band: 209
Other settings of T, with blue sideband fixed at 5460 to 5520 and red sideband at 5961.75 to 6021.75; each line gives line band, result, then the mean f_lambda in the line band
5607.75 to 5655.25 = -0.029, 258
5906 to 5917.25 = 0.027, 251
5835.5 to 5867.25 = -0.039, 266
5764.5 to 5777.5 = -0.049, 266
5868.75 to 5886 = 0.015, 253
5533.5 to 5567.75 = -0.061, 264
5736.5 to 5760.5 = -0.054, 267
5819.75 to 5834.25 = -0.102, 281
